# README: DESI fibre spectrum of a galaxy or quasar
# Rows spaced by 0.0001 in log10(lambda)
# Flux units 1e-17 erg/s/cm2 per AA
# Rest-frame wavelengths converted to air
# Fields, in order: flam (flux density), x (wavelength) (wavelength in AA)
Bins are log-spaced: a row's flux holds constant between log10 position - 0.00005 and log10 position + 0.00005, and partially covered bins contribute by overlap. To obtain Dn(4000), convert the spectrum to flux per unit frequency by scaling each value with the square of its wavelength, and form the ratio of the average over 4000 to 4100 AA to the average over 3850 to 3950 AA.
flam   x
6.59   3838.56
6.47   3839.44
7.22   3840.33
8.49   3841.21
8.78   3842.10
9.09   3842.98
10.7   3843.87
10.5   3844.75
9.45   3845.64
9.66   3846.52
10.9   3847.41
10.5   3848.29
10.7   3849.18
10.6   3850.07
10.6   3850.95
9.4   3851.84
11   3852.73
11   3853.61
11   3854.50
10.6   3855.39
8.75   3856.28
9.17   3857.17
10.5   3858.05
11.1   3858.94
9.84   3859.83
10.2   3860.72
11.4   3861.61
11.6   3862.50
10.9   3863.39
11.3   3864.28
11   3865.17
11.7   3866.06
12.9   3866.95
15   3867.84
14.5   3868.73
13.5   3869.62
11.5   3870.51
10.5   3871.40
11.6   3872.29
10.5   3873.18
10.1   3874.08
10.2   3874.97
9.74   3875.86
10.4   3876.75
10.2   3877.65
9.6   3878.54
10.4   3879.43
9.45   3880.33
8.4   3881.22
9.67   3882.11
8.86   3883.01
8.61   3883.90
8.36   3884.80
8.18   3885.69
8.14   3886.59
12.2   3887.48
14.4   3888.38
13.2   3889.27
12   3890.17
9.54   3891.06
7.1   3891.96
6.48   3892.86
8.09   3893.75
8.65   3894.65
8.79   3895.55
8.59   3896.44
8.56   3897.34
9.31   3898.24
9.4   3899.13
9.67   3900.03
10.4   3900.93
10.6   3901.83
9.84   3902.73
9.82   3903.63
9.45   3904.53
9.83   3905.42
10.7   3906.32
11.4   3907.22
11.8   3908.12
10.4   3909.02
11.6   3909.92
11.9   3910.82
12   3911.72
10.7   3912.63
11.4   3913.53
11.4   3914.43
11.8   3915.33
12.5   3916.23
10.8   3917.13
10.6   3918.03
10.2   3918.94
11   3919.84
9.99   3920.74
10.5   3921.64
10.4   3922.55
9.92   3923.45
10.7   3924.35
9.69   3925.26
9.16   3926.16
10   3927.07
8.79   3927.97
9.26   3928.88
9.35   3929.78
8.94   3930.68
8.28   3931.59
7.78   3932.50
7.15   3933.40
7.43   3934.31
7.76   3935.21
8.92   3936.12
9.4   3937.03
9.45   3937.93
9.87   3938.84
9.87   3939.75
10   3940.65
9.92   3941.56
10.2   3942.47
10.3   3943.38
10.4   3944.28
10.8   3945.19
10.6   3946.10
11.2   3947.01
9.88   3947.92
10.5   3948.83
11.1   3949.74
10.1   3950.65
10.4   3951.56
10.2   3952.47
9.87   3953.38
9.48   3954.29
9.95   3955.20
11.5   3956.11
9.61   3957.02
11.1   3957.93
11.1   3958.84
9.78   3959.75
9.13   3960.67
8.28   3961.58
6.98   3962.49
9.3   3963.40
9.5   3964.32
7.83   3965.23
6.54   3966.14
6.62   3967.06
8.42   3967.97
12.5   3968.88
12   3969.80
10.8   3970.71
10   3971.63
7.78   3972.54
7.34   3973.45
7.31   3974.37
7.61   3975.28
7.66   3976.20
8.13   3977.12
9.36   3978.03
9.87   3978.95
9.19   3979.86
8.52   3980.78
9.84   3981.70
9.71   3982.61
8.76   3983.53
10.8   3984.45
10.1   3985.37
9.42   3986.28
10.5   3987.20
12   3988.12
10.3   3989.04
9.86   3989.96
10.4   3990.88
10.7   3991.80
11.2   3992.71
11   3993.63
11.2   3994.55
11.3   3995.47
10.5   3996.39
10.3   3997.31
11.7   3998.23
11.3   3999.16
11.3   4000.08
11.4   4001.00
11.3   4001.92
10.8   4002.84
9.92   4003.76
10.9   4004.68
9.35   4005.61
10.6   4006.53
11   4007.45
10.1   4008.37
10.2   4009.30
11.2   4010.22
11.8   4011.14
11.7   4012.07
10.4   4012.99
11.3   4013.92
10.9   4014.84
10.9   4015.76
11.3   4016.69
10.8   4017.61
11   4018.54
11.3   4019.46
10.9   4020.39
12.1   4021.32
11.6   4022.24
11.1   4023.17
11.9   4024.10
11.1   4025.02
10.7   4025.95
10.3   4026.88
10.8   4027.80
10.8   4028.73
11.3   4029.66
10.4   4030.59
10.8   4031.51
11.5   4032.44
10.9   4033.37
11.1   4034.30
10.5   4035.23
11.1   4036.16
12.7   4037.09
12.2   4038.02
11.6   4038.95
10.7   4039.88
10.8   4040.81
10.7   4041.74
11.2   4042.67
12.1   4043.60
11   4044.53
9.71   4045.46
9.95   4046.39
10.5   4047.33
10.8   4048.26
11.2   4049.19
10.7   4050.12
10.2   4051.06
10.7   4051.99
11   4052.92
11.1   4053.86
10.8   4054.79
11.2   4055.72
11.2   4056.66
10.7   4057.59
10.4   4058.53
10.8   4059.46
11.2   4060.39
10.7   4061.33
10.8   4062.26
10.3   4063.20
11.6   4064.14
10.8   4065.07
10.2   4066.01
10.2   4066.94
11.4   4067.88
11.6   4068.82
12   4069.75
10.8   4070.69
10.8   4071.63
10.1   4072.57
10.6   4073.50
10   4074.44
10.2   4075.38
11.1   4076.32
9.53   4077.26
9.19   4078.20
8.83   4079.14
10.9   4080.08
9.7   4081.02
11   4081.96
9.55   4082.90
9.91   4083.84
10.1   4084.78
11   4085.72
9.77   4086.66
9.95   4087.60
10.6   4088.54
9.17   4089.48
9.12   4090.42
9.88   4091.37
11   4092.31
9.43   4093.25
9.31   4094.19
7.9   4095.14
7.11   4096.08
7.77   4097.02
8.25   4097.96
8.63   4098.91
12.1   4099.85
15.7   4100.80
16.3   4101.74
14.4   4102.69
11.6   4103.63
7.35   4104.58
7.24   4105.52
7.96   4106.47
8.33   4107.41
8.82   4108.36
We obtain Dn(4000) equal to 1.1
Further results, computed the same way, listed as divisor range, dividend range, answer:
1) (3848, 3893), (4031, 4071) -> 1.14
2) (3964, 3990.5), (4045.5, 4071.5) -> 1.22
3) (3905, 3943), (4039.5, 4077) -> 1.15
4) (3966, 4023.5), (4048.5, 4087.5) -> 1.07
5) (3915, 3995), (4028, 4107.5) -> 1.15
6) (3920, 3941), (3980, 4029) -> 1.20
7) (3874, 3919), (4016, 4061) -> 1.17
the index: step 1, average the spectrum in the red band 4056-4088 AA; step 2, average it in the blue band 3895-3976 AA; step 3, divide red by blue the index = 1.07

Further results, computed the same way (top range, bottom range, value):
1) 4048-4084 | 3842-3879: 0.98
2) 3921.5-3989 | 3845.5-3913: 0.91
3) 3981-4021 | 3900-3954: 1.06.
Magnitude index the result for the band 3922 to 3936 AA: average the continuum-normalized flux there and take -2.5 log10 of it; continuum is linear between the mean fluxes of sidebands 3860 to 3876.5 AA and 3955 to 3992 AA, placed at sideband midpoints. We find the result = 0.15 mag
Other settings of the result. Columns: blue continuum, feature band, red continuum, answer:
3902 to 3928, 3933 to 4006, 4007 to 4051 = 0.11 mag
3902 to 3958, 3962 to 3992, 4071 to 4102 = 0.10 mag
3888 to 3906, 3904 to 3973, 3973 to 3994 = -0.04 mag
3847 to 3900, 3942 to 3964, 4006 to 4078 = 0.06 mag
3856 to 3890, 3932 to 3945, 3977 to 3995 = 0.13 mag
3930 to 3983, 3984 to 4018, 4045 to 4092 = -0.11 mag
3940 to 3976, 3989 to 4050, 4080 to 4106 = -0.11 mag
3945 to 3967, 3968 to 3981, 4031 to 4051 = 0.10 mag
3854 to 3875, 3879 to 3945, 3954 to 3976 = 0.04 mag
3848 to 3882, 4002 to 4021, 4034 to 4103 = -0.02 mag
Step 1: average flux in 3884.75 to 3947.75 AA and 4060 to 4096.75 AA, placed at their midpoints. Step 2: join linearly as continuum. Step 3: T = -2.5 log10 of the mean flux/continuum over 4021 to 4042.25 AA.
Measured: -0.11 mag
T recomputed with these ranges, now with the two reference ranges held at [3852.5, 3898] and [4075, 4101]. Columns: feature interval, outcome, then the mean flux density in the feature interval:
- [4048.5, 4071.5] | -0.11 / 10.9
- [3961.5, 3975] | 0.16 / 8.75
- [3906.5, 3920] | -0.10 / 11.3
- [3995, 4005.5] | -0.09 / 10.9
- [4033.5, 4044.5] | -0.14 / 11.3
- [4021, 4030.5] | -0.12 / 11.1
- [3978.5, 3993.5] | 0.00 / 10.1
